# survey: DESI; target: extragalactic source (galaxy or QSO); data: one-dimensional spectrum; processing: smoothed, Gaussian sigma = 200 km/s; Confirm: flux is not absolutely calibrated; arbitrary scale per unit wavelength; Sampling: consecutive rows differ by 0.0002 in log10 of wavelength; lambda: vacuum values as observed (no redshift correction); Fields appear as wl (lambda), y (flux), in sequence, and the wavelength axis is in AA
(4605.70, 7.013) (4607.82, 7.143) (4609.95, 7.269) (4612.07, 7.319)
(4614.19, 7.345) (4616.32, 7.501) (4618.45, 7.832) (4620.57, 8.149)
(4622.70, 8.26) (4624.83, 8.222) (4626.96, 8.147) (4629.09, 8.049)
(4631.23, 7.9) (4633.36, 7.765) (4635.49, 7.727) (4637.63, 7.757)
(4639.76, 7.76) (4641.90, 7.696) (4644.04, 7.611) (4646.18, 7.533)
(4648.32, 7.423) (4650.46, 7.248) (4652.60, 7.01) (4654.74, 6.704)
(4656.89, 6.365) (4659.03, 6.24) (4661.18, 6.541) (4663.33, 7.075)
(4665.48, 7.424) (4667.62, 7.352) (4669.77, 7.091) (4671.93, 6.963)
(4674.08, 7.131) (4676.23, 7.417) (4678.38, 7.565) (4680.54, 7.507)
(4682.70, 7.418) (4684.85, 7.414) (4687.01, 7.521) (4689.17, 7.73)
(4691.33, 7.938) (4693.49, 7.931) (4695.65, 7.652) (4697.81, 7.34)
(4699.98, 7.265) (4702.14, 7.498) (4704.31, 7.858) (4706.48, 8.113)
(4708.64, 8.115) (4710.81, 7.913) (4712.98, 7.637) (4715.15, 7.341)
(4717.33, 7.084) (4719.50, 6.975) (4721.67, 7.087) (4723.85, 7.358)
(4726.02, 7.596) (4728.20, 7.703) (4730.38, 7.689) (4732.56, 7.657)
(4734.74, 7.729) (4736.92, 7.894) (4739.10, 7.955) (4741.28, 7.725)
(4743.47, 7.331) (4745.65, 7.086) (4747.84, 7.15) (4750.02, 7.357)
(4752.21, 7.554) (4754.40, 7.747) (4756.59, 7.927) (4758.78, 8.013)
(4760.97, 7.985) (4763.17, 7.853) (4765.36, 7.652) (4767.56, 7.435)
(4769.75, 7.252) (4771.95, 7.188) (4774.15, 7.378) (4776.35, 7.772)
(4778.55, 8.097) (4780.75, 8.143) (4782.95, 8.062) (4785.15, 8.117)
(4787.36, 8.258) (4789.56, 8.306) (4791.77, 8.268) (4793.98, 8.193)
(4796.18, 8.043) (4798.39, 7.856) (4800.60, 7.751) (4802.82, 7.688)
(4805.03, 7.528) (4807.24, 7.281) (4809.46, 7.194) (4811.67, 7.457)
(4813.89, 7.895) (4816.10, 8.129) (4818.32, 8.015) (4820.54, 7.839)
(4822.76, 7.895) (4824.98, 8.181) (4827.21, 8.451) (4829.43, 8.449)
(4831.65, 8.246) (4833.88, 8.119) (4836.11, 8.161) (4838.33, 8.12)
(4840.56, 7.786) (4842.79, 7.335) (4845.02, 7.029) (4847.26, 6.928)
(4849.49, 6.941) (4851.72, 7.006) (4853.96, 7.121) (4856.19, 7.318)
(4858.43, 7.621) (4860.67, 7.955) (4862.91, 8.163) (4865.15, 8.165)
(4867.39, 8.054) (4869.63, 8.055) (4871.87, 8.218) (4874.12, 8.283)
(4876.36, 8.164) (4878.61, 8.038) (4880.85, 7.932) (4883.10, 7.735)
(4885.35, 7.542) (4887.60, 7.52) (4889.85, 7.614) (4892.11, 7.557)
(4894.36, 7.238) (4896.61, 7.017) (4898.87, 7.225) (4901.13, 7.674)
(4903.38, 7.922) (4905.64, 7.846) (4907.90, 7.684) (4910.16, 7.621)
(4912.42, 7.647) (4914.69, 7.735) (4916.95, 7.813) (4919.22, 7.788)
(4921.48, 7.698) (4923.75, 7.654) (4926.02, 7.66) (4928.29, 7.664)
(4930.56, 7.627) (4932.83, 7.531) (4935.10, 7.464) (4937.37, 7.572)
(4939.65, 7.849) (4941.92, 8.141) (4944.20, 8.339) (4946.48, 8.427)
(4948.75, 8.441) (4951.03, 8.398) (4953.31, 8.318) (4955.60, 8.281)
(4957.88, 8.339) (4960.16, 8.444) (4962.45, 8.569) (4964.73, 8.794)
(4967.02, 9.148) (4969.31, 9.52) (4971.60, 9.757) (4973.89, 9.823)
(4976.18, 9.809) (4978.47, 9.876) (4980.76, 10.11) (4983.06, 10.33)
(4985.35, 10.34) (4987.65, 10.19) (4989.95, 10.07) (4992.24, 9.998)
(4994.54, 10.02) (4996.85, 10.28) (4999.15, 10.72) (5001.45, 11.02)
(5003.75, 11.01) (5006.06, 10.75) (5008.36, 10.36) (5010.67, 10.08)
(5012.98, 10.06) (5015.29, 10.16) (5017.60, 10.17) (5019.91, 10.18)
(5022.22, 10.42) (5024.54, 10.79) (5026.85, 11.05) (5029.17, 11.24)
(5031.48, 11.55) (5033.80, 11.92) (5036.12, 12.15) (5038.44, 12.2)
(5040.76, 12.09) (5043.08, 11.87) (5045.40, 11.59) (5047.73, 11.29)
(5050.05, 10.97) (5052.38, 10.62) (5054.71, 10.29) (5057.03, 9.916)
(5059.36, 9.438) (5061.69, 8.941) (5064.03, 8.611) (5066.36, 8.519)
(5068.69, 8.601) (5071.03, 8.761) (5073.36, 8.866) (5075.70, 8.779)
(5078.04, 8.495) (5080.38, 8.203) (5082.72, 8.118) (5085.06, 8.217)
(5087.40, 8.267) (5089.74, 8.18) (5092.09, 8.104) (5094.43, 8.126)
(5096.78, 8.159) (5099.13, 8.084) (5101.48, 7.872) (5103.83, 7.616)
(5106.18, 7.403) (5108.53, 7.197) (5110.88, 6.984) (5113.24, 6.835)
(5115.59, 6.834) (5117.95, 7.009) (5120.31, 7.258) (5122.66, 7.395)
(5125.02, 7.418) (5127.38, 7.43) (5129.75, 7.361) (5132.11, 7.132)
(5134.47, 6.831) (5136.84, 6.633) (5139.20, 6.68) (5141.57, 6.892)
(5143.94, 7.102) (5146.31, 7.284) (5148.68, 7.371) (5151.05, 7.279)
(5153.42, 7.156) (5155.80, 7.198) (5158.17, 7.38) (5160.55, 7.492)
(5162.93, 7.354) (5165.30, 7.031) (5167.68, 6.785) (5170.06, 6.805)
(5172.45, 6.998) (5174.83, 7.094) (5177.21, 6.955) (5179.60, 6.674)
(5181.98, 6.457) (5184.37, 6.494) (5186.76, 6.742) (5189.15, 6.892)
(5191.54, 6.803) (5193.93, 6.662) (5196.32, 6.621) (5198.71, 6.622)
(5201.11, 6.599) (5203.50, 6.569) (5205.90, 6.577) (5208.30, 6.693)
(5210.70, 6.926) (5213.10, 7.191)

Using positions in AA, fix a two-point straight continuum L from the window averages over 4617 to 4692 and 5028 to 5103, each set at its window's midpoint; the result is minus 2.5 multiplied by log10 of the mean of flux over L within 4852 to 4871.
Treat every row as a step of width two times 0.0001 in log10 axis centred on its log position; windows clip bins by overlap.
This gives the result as 0.10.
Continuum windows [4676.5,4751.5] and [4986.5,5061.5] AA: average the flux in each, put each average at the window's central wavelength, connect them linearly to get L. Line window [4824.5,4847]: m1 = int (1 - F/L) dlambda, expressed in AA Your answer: 2.2 AA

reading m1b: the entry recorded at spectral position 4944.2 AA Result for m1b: 8.339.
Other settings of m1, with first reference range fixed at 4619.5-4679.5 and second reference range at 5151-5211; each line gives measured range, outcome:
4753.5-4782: -1.6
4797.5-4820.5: -1.3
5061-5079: -4.4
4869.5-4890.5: -2.1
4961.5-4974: -3.8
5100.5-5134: -1.5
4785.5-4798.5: -1.6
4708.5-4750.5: -0.9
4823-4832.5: -1.4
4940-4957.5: -2.9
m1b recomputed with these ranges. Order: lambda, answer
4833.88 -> 8.119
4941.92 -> 8.141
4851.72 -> 7.006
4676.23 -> 7.417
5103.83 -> 7.616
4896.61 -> 7.017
